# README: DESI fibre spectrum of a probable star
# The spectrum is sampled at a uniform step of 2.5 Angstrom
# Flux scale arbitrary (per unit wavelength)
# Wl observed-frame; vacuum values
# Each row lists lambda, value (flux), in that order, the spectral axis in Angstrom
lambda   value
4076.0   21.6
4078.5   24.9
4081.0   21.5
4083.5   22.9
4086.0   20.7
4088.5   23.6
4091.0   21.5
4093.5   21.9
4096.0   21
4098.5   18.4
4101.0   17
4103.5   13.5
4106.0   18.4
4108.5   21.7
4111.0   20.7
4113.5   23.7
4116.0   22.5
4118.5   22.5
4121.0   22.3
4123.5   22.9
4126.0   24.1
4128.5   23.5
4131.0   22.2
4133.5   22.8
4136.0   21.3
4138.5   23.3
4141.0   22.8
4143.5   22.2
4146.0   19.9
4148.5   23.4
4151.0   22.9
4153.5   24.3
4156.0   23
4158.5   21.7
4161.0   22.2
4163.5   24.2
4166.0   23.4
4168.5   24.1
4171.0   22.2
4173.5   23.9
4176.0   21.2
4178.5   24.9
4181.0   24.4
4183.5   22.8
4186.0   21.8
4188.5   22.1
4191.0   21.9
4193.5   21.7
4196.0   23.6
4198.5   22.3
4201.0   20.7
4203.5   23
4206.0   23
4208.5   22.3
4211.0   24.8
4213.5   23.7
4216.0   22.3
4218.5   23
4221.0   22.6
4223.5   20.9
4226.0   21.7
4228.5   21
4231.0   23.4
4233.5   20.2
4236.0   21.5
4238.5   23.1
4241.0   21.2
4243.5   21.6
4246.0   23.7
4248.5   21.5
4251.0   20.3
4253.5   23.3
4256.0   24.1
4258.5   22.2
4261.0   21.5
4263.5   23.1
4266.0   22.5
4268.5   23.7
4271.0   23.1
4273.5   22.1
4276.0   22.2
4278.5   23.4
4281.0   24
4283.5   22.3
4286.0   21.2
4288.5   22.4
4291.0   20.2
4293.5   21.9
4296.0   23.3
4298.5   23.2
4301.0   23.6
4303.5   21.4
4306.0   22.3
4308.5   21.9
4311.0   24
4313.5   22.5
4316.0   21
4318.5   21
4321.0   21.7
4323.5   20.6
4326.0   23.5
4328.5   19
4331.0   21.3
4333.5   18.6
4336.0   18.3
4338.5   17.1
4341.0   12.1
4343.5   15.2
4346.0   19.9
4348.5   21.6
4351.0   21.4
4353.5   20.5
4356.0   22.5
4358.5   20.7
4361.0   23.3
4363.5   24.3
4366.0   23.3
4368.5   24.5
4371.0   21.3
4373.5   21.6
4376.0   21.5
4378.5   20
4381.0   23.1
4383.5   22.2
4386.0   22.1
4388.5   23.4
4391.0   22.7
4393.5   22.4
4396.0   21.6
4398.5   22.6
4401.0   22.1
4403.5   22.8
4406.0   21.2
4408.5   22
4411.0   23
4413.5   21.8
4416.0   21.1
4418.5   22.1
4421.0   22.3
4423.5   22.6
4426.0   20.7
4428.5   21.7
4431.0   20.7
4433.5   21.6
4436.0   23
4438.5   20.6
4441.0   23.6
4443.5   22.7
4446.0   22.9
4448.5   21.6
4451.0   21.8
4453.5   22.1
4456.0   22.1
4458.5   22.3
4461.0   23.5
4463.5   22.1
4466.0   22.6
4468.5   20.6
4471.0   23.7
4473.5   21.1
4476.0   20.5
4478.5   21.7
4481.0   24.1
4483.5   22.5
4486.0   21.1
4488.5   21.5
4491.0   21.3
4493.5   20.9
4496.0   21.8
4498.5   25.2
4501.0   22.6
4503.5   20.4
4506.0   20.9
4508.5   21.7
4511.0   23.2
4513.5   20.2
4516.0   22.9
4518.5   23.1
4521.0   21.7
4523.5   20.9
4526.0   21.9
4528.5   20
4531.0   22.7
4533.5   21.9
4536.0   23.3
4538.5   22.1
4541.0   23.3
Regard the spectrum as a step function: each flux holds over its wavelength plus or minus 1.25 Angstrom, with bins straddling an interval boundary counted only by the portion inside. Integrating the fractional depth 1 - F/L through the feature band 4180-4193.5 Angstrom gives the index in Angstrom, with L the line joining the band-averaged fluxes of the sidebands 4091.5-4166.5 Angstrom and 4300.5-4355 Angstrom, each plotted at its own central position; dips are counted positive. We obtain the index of -0.71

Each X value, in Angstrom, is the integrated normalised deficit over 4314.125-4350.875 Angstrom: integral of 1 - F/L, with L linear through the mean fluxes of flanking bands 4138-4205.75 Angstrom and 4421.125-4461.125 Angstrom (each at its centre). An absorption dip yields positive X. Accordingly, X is 4.72 Angstrom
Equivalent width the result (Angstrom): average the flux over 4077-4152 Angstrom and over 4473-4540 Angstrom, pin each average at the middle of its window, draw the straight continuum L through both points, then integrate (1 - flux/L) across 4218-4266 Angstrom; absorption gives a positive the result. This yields -0.8 Angstrom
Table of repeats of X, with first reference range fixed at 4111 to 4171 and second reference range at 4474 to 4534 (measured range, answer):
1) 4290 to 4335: 1.3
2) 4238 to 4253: 0.4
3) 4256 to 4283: -0.5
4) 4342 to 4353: 1.4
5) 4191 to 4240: 0.5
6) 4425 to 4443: 0.2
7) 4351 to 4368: -0.2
